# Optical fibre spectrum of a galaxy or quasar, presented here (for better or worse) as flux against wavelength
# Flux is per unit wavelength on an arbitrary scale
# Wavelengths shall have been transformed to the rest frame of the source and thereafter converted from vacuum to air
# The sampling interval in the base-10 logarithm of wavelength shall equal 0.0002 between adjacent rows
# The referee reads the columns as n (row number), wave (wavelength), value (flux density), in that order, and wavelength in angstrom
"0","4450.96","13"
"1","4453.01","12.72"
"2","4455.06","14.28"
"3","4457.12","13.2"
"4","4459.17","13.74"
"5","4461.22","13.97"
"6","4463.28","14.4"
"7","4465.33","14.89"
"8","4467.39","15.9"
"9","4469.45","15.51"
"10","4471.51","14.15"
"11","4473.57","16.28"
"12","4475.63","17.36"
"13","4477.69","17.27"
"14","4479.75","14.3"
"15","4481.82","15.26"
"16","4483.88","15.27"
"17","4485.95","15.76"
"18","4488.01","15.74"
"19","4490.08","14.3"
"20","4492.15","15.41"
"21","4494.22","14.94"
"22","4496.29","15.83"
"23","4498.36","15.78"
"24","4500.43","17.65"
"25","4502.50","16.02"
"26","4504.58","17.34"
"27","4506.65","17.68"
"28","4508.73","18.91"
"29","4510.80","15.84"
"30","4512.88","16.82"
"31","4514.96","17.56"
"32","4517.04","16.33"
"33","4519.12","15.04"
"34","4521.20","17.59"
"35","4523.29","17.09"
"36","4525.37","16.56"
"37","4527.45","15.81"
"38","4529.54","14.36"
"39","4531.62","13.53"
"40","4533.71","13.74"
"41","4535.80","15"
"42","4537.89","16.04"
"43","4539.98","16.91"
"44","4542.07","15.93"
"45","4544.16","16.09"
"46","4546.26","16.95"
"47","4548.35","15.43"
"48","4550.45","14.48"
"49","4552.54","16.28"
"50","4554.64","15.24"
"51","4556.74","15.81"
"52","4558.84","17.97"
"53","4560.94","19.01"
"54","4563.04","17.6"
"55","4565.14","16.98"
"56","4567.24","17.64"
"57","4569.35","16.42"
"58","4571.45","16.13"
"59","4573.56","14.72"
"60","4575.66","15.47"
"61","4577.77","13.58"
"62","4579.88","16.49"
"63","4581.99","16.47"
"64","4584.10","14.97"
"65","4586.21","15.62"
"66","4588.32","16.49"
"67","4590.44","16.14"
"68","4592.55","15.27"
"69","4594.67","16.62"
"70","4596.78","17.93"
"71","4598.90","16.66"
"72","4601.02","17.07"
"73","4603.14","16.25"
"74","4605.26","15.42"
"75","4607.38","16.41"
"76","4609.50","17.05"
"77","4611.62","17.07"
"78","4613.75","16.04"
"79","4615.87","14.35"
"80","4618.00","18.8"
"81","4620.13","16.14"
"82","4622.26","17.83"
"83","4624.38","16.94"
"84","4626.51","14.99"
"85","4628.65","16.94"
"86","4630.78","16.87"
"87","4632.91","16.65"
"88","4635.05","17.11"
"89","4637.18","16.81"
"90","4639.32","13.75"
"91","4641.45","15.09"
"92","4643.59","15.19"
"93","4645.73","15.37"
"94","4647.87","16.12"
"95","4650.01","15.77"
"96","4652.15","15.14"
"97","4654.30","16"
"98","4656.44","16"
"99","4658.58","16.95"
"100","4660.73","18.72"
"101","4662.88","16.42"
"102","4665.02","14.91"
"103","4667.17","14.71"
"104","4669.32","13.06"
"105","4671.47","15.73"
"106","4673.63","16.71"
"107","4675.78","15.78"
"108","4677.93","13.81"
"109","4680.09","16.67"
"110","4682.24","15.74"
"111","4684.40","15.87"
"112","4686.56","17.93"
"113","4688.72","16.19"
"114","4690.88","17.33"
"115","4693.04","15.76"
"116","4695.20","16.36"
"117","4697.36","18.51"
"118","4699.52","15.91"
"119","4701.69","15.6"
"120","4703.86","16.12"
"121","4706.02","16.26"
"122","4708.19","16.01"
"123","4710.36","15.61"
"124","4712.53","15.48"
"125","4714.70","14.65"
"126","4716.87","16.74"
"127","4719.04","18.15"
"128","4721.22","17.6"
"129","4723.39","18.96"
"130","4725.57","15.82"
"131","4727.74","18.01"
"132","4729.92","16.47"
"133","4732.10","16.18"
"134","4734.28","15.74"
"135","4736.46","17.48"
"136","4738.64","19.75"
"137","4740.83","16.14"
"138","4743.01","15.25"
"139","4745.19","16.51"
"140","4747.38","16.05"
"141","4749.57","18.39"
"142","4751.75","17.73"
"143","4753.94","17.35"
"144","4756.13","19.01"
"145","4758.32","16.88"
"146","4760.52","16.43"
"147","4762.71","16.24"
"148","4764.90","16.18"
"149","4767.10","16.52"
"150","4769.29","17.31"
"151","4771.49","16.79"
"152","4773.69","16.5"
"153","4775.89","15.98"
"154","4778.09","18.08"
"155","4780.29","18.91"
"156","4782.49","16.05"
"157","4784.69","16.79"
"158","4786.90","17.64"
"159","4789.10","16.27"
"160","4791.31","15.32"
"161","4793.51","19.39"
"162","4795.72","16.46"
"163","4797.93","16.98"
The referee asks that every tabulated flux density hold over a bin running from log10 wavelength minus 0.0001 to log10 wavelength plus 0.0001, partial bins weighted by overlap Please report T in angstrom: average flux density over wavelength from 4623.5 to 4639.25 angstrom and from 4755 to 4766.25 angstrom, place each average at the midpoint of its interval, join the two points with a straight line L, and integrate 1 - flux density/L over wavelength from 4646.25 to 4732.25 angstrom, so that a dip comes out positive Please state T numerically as 2.1 angstrom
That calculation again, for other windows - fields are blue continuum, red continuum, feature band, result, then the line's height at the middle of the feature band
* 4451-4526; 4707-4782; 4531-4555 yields 0.68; 16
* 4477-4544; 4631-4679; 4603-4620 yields -0.65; 15.8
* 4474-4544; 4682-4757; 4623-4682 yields 2.37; 16.5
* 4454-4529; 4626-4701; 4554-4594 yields -0.77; 15.9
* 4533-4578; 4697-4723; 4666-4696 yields 0.96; 16.3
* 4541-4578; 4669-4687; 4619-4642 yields -0.54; 15.9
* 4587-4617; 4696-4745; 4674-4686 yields 0.58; 16.5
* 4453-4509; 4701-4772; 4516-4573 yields -1.14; 15.8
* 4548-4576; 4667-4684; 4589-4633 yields -1.65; 15.9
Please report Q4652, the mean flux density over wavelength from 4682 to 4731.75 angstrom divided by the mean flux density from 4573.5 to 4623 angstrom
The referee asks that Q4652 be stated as 1.0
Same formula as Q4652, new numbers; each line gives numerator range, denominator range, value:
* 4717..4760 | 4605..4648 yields 1.06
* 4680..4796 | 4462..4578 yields 1.05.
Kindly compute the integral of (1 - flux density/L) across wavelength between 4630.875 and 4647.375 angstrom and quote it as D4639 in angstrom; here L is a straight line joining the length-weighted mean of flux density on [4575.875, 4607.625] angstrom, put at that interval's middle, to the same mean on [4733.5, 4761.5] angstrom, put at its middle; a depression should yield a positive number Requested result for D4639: 0.6 angstrom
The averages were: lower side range 16.1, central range 15.8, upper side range 17.1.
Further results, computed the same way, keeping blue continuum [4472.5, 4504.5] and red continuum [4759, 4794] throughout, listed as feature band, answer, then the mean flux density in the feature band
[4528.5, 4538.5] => 0.96 angstrom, 14.5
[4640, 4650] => 0.60 angstrom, 15.4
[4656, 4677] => 0.76 angstrom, 15.9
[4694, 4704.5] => 0.05 angstrom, 16.5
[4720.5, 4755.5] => -0.81 angstrom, 17.1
